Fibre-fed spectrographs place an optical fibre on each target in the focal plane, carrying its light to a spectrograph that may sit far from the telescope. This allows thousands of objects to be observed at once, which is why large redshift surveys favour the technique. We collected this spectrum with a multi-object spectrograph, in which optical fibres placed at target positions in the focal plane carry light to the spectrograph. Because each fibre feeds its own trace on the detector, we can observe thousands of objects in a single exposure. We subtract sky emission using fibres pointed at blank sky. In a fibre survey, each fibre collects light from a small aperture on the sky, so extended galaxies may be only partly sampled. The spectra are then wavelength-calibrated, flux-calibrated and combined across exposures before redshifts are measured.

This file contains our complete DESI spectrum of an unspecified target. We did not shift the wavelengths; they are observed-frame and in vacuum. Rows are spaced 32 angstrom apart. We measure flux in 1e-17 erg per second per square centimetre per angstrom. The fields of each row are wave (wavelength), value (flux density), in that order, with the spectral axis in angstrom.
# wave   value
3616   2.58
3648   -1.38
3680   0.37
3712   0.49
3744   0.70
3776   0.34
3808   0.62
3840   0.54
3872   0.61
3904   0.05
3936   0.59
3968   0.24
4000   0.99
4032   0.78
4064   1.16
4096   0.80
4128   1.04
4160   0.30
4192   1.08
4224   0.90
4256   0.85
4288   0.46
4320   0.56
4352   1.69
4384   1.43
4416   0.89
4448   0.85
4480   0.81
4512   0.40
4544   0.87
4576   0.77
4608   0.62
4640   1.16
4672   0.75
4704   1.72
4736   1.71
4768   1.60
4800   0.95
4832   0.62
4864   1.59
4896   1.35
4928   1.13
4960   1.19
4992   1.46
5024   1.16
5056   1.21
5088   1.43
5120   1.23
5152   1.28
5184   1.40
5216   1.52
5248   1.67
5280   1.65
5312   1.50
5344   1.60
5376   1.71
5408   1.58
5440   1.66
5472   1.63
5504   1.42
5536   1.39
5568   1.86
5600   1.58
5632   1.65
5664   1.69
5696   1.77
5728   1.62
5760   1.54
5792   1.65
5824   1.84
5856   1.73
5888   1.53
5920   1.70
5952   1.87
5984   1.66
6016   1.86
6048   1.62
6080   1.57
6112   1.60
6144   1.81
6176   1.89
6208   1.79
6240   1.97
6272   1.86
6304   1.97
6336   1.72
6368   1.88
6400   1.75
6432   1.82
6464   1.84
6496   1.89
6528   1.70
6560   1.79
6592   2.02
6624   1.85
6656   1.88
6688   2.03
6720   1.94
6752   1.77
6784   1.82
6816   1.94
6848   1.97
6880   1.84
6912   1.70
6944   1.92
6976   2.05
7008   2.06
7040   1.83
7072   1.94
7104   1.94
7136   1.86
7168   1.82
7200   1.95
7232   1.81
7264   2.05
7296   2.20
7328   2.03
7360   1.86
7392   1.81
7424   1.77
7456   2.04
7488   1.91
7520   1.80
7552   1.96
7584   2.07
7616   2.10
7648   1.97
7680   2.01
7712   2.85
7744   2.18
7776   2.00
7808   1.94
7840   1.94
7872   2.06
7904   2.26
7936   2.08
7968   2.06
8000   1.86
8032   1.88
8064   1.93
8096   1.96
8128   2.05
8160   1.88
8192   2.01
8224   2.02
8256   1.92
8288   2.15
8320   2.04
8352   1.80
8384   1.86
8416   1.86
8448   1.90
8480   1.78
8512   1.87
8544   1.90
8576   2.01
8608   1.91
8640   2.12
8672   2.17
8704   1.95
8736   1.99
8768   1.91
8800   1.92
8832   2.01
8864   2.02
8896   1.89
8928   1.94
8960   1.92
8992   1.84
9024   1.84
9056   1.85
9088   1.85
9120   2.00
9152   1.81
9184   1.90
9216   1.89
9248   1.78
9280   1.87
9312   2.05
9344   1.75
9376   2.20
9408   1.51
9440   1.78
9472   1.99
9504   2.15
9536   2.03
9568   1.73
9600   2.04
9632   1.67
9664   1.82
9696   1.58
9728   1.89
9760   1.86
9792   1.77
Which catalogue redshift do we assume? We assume 0.174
